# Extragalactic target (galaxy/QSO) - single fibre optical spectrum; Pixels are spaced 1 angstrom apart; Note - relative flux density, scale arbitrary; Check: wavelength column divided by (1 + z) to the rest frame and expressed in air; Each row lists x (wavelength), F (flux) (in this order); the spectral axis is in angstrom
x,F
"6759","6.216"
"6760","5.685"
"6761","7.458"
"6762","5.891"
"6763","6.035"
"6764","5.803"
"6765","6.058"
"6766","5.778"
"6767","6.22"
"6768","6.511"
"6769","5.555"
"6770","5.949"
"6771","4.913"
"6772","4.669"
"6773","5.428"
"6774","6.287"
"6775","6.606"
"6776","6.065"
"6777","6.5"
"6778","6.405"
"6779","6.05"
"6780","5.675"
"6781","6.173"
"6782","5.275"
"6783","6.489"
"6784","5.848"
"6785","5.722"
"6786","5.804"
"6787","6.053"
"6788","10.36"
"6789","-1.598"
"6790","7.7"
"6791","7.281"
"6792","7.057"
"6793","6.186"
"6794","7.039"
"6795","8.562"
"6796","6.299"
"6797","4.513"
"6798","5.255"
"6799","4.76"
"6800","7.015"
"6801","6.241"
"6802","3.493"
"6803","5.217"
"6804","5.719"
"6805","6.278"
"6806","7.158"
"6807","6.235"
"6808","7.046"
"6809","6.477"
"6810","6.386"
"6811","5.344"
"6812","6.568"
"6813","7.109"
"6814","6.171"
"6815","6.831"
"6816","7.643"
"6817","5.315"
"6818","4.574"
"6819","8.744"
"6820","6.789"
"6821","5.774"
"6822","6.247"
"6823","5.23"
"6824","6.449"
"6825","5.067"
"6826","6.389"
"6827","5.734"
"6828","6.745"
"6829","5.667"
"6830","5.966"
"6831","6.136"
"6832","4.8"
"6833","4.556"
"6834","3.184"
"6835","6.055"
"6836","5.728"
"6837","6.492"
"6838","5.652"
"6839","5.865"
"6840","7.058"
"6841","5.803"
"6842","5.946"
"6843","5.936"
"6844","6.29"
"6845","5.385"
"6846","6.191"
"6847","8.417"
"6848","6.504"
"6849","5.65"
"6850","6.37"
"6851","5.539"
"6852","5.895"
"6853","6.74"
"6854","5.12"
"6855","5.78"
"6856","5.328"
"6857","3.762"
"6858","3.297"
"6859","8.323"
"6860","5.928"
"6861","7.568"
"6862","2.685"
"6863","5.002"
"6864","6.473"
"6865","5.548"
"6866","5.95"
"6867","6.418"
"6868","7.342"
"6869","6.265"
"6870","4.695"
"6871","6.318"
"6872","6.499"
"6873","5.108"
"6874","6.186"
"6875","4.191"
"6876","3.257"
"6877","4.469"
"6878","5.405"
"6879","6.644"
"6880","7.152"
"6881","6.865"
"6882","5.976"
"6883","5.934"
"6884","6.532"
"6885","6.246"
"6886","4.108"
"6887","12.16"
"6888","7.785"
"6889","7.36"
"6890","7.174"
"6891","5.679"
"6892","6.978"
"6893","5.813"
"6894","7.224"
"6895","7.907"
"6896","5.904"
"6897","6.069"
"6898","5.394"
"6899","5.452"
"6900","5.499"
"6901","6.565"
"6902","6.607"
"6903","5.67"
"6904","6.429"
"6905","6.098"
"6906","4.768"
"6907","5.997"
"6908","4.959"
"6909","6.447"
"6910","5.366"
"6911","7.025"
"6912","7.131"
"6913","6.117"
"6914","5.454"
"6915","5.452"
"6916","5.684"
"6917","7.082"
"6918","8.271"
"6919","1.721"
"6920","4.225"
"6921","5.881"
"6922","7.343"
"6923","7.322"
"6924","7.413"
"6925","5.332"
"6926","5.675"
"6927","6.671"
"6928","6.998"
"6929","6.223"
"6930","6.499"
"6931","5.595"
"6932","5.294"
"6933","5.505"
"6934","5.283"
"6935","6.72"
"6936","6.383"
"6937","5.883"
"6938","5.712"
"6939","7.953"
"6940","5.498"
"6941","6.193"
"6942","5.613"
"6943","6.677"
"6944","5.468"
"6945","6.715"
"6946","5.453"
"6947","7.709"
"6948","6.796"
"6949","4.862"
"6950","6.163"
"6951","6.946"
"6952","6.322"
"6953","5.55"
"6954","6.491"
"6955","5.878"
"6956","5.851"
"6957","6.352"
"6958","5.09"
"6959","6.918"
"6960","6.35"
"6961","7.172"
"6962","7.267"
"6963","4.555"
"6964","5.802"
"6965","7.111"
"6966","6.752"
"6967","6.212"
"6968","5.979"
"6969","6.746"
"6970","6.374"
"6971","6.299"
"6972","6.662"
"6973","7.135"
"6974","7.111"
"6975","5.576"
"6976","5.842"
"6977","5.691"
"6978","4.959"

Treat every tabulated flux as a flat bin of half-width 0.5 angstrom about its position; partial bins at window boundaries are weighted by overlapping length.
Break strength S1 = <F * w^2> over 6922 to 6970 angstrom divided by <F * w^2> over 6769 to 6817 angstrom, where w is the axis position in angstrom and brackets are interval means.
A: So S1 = 1.07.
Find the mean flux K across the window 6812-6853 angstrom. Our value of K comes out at 6.06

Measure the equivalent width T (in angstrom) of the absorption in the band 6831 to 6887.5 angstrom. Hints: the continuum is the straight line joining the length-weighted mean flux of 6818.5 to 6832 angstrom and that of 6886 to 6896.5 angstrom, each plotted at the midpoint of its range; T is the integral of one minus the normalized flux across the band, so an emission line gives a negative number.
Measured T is 7.2 angstrom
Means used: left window 6.17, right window 7.24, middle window 5.87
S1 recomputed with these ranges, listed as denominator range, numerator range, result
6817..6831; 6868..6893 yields 1.04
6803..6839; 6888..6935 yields 1.04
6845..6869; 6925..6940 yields 1.06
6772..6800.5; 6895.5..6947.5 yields 1.04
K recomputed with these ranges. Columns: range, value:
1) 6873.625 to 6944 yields 6.14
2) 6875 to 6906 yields 6.28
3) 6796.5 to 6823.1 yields 6.09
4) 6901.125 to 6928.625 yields 6.05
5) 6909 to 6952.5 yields 6.13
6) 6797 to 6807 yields 5.65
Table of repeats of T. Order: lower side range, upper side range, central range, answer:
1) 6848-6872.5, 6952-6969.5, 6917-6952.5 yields -0.1 angstrom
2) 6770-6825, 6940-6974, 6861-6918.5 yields 0.7 angstrom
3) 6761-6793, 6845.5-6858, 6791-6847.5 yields -1.9 angstrom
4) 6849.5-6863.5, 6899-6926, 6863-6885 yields -0.7 angstrom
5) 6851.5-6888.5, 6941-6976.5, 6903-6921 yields 0.9 angstrom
